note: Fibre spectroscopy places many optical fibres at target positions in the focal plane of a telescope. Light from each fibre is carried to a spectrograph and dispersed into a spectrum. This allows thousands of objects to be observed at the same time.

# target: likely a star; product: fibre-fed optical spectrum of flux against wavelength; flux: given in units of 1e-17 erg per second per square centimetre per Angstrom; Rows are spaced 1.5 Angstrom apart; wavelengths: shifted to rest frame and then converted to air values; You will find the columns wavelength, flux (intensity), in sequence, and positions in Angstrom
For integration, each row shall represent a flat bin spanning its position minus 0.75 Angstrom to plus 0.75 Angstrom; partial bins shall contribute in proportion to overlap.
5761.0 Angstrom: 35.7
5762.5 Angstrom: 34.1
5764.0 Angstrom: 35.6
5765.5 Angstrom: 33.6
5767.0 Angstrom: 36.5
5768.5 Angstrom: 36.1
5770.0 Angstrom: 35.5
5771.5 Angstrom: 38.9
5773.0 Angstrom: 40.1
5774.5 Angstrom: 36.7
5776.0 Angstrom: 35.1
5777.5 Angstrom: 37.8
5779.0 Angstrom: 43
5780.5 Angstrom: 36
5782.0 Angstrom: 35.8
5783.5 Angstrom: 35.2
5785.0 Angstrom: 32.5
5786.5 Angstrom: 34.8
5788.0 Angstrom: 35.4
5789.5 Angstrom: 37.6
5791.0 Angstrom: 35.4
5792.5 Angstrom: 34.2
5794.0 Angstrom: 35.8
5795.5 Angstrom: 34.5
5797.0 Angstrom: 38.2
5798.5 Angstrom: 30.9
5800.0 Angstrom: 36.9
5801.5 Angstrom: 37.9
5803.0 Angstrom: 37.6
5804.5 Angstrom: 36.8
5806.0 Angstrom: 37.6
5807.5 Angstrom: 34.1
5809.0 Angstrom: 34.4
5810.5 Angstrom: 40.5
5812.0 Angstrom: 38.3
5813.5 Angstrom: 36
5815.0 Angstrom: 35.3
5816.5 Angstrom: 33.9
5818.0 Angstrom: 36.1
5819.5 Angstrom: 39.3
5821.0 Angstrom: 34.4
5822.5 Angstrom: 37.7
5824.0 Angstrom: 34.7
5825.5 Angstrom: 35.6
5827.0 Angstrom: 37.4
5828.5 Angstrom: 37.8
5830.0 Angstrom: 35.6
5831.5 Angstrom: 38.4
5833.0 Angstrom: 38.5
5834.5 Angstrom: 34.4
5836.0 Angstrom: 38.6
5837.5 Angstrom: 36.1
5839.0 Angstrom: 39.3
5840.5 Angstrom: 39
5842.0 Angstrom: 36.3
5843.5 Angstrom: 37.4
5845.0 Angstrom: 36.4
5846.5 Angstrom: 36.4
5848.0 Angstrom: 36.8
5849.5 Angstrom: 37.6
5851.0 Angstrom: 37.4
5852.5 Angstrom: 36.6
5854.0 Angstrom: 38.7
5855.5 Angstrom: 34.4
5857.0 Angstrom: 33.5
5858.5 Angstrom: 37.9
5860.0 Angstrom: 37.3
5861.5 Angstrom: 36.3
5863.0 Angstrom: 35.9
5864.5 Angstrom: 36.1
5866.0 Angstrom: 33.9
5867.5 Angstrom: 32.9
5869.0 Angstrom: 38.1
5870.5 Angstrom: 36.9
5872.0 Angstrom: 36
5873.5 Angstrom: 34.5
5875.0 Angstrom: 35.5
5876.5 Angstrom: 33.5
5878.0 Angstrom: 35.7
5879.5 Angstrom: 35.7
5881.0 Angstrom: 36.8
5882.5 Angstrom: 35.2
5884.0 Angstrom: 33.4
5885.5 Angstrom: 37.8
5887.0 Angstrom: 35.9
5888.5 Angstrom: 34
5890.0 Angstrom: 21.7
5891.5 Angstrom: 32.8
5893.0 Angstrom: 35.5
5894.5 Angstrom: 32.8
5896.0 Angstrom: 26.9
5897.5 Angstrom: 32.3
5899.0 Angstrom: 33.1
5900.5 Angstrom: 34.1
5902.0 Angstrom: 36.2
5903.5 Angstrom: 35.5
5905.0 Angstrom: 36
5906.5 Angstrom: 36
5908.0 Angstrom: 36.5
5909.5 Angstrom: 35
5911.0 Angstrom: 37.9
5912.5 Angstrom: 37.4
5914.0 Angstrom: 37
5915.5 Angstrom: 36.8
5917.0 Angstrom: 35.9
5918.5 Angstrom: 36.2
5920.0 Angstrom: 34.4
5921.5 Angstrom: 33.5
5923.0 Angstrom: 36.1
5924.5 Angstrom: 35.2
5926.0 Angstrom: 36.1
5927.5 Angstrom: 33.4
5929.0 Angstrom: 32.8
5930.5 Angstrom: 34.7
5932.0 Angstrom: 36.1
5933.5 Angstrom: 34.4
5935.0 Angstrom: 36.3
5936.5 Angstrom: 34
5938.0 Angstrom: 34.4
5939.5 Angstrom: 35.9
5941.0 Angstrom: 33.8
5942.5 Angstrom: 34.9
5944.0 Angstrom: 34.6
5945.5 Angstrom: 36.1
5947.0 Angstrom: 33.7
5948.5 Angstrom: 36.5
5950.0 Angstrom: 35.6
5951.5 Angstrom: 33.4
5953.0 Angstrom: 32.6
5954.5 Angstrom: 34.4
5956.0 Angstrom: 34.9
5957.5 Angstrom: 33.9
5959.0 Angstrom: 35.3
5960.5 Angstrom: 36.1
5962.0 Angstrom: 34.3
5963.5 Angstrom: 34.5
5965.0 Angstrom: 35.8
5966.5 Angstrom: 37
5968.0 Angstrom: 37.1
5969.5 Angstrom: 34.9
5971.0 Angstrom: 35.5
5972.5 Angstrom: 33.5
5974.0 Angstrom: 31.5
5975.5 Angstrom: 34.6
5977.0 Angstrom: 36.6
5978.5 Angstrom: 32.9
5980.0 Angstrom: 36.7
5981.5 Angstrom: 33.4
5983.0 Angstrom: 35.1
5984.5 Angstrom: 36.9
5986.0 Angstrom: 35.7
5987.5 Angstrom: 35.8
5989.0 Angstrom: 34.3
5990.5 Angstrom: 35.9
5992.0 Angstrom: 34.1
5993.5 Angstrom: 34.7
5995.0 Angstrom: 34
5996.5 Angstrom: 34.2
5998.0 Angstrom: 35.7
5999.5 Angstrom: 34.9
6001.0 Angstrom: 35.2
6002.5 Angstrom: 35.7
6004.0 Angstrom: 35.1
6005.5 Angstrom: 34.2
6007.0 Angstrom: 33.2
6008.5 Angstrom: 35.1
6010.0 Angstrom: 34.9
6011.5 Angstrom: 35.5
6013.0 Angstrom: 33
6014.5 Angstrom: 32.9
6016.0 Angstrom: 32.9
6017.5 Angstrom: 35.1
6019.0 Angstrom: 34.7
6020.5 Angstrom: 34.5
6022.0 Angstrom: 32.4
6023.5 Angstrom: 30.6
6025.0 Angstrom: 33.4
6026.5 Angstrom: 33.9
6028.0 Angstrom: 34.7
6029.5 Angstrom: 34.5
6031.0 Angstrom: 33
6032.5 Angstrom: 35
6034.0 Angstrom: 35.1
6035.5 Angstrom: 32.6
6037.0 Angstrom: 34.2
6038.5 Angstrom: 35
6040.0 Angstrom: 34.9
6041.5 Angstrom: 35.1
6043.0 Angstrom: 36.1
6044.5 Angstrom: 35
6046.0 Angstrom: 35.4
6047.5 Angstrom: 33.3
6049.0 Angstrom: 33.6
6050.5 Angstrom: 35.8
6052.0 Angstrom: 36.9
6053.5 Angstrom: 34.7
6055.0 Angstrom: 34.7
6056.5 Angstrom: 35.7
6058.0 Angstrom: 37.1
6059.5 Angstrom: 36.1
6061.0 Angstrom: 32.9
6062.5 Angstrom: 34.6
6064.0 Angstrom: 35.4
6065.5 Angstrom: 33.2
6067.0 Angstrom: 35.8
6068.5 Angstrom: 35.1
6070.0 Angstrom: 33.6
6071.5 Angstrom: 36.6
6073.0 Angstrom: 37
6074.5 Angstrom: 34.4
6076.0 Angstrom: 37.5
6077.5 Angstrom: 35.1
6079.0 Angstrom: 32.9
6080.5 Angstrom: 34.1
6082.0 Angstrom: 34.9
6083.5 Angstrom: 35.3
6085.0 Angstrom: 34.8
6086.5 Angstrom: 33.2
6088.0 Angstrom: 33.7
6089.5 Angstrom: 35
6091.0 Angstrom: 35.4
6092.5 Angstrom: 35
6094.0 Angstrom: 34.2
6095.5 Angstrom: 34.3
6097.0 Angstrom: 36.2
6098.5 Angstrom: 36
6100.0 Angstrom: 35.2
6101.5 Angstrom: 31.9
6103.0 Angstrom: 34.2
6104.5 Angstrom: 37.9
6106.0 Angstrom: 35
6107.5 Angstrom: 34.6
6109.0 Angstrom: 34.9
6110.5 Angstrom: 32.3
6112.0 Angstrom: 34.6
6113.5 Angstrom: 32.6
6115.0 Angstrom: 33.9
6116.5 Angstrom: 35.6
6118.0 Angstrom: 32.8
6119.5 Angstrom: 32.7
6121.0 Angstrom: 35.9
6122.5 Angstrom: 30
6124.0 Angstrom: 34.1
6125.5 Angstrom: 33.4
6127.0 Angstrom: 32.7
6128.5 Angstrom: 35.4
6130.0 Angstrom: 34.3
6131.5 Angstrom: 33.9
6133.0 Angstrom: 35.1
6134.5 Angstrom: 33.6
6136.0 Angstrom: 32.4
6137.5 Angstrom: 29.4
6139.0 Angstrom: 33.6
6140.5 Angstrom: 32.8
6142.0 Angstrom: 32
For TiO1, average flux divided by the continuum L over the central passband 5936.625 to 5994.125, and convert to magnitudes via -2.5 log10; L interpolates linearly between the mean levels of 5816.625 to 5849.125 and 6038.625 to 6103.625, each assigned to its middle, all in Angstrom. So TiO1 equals 0.03 mag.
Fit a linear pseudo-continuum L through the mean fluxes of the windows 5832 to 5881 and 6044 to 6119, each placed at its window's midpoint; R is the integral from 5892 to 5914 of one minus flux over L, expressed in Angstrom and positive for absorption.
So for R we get 0.8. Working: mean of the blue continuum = 36.4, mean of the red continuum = 34.8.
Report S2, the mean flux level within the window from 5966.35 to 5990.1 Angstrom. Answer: 35.1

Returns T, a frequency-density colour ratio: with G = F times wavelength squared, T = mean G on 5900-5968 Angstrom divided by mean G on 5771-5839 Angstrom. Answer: 1.01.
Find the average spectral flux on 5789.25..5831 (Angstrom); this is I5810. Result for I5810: 36.2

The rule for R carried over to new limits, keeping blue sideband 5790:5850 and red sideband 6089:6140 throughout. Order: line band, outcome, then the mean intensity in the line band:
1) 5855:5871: 0.2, 35.7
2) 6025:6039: 0.2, 34.2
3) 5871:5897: 1.6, 33.8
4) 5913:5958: 0.8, 34.9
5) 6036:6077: -0.7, 35.2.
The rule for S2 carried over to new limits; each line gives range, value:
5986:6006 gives 34.9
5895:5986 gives 34.9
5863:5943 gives 34.8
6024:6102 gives 34.8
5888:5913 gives 33.7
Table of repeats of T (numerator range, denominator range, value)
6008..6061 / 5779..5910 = 1.03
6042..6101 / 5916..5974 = 1.05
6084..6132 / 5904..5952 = 1.03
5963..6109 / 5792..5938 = 1.03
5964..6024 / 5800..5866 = 1.00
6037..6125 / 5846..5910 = 1.06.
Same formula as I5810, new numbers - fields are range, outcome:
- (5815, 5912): 35.6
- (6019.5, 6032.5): 33.5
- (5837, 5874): 36.5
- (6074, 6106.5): 34.8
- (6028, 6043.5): 34.5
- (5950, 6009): 34.8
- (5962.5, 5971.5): 35.8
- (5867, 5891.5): 34.6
